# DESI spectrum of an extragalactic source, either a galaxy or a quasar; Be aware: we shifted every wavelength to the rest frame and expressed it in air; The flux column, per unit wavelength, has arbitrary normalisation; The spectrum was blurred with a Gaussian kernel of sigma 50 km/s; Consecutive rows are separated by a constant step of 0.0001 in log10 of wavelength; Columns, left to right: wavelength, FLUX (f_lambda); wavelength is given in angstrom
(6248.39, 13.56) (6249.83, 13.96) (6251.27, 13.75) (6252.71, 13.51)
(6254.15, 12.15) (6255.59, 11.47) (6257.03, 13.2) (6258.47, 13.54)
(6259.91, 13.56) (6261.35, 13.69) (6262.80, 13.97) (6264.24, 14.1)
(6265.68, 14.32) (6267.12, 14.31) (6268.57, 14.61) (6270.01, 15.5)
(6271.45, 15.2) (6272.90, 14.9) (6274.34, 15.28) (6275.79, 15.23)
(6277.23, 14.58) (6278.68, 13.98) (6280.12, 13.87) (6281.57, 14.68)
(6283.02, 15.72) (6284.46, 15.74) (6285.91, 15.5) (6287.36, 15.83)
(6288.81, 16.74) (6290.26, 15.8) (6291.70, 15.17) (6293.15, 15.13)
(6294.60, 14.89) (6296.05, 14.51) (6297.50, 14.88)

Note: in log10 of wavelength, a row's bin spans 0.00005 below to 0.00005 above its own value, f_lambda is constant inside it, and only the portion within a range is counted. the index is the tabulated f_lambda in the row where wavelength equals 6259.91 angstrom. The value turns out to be 13.56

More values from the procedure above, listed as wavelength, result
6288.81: 16.74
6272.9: 14.9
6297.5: 14.88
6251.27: 13.75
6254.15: 12.15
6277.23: 14.58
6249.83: 13.96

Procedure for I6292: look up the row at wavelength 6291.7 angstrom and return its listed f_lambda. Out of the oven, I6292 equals 15.17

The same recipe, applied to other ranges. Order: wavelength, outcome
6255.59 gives 11.47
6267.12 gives 14.31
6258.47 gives 13.54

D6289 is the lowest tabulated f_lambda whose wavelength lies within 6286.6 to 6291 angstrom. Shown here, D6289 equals 15.8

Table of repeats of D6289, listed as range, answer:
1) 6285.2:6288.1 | 15.5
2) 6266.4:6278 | 14.31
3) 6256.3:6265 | 13.2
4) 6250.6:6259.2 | 11.47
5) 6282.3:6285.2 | 15.72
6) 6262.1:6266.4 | 13.97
